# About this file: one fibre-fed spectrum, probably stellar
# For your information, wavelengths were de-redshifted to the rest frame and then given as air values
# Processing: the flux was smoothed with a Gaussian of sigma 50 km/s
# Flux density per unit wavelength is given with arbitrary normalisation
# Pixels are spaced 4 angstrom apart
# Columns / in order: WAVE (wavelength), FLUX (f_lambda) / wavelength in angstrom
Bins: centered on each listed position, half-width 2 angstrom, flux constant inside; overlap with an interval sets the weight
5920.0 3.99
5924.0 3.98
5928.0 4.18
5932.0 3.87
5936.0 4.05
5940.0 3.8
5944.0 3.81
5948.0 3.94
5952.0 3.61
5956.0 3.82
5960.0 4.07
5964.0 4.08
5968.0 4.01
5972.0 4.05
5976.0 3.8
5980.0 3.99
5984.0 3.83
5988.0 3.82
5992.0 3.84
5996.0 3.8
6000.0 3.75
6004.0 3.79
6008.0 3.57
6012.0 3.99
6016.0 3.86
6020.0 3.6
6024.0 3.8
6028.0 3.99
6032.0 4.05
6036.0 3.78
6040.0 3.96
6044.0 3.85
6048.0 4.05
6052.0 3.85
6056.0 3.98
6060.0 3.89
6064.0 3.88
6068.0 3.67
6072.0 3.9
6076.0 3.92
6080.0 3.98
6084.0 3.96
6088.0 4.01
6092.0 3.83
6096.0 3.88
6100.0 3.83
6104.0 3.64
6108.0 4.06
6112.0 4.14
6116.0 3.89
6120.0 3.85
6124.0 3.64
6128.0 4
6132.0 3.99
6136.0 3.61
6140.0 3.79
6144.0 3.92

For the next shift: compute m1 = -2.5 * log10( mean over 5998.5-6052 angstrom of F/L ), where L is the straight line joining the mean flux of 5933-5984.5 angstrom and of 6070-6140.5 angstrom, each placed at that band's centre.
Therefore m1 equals 0.01 mag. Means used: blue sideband 3.91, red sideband 3.89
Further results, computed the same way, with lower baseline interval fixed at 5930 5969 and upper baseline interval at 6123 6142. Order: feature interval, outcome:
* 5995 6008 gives 0.038 mag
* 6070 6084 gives -0.027 mag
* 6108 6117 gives -0.059 mag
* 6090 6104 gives 0.004 mag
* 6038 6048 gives -0.021 mag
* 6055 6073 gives -0.002 mag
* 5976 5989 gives 0.004 mag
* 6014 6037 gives 0.005 mag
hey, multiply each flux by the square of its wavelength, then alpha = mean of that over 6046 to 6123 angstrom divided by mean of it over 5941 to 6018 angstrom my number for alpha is 1.05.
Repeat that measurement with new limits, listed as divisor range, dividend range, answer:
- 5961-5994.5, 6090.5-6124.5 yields 1.03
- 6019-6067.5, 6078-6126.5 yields 1.02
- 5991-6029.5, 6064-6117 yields 1.06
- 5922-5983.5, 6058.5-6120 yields 1.04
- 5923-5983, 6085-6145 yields 1.04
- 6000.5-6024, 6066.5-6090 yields 1.06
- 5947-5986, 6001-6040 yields 1.00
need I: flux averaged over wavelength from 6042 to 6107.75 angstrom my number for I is 3.89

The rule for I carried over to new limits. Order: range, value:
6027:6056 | 3.93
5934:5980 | 3.92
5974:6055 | 3.85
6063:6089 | 3.9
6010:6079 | 3.88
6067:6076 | 3.83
